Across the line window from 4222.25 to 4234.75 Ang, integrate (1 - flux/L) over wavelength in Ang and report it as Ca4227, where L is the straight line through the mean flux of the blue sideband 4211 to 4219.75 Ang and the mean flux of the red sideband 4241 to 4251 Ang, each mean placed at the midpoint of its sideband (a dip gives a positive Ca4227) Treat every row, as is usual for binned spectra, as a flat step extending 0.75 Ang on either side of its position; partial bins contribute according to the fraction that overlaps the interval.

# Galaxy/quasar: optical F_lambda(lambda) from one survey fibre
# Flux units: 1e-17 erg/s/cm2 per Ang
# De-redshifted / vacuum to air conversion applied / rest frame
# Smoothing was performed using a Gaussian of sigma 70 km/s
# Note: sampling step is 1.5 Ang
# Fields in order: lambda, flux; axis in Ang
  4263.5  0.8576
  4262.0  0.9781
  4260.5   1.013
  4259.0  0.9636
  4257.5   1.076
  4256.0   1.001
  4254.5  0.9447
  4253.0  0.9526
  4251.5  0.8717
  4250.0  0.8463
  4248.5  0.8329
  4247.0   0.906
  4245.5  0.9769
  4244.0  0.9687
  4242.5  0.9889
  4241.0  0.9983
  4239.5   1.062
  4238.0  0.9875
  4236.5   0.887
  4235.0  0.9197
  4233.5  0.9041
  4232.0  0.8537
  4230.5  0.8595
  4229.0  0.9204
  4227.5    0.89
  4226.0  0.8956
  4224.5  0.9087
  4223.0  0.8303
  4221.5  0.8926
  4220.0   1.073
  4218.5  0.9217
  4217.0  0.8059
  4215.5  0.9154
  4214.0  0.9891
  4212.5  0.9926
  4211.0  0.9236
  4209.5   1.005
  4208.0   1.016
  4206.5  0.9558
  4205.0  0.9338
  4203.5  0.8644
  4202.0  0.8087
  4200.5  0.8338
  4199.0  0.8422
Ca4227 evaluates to 0.6 Ang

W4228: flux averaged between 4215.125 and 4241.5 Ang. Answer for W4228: 0.917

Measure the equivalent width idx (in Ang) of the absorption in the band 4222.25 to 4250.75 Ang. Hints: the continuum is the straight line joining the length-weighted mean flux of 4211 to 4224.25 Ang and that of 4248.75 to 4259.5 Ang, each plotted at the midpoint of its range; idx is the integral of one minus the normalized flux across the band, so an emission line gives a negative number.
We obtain 0.6 Ang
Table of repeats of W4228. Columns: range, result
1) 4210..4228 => 0.921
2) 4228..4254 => 0.925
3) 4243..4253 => 0.907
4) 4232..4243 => 0.956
